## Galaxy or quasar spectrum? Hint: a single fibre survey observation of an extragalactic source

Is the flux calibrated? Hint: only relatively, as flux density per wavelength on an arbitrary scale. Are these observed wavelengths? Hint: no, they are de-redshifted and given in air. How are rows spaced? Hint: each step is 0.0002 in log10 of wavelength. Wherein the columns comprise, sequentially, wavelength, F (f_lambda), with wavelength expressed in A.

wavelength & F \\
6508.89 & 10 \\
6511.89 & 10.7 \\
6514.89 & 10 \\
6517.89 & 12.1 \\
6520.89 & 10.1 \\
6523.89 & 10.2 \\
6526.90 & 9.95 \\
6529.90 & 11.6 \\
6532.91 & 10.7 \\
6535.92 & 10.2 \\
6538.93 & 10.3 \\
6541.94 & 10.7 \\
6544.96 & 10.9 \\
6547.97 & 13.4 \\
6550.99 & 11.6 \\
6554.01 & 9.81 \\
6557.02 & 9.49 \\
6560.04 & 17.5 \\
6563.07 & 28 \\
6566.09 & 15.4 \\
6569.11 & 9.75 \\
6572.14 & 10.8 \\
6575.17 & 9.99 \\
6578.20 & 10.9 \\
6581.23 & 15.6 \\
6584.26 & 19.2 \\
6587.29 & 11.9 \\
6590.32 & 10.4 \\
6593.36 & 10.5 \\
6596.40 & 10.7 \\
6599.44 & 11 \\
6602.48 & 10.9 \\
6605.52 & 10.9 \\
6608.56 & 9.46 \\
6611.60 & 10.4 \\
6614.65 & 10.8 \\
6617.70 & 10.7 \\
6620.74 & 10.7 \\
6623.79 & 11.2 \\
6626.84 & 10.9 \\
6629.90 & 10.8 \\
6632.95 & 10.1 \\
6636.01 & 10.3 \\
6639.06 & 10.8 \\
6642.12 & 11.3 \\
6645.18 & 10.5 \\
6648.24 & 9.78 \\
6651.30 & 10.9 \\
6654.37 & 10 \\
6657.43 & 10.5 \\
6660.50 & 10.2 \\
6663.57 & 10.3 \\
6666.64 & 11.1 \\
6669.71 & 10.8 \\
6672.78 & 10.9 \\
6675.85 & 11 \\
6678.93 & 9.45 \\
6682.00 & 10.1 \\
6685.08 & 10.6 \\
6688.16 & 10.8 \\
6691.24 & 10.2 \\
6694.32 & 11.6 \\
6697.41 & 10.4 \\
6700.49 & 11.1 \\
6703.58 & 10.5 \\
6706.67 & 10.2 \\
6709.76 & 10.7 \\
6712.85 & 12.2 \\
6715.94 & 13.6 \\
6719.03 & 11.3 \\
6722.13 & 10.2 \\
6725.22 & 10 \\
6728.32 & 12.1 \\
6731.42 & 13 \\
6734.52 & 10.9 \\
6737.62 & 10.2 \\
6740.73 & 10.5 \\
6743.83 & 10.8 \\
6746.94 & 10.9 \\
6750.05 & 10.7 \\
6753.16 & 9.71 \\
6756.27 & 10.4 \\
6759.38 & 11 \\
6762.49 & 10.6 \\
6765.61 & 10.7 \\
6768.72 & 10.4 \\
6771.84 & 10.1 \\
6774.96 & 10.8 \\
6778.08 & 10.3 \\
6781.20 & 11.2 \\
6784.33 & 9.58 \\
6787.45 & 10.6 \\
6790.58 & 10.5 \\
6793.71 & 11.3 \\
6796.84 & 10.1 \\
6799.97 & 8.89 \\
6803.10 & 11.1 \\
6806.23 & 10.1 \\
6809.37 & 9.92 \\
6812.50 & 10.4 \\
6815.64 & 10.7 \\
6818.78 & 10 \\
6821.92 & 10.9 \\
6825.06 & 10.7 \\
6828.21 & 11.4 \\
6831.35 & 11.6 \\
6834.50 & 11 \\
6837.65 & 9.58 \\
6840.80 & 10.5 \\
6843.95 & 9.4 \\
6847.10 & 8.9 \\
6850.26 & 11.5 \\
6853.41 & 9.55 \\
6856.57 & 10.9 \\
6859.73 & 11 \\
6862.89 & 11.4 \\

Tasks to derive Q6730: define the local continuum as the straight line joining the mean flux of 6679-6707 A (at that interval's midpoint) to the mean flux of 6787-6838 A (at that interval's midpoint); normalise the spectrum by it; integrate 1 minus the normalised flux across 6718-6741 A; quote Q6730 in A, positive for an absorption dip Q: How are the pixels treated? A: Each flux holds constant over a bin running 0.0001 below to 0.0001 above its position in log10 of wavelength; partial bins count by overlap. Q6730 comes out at -1.1 A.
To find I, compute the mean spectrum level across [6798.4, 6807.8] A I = 10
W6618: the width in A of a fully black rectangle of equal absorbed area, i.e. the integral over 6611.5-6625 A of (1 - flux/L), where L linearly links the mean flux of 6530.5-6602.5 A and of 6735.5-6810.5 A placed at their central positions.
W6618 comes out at 1.35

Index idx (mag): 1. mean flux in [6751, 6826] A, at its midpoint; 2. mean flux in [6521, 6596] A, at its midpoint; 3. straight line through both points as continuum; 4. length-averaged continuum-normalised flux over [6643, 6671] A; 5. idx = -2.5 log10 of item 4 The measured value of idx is 0.11 mag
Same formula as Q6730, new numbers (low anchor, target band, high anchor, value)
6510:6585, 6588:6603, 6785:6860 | 1.5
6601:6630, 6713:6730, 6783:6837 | -1.5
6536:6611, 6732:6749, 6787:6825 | 0.2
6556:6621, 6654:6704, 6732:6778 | 3.9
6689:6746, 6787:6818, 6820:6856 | 0.9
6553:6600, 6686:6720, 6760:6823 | 1.3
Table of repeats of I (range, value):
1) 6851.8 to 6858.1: 10.2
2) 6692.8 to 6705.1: 10.9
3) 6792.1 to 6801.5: 10.1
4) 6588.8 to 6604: 10.7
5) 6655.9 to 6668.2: 10.5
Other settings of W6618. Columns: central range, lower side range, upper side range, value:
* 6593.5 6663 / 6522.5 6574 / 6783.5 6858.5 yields 7.1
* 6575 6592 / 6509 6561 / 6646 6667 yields -3.9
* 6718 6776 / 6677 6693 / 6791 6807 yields -2.5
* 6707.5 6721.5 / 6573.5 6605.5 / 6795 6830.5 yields -0.8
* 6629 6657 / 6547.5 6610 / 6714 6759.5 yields 3.6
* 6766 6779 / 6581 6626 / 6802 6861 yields 0.4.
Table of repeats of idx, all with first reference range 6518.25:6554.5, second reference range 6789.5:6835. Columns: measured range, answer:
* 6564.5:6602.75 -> -0.127 mag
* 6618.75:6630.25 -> -0.014 mag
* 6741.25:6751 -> -0.014 mag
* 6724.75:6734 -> -0.112 mag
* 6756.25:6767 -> -0.010 mag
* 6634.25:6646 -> 0.002 mag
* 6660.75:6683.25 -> 0.021 mag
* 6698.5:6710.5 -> 0.007 mag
